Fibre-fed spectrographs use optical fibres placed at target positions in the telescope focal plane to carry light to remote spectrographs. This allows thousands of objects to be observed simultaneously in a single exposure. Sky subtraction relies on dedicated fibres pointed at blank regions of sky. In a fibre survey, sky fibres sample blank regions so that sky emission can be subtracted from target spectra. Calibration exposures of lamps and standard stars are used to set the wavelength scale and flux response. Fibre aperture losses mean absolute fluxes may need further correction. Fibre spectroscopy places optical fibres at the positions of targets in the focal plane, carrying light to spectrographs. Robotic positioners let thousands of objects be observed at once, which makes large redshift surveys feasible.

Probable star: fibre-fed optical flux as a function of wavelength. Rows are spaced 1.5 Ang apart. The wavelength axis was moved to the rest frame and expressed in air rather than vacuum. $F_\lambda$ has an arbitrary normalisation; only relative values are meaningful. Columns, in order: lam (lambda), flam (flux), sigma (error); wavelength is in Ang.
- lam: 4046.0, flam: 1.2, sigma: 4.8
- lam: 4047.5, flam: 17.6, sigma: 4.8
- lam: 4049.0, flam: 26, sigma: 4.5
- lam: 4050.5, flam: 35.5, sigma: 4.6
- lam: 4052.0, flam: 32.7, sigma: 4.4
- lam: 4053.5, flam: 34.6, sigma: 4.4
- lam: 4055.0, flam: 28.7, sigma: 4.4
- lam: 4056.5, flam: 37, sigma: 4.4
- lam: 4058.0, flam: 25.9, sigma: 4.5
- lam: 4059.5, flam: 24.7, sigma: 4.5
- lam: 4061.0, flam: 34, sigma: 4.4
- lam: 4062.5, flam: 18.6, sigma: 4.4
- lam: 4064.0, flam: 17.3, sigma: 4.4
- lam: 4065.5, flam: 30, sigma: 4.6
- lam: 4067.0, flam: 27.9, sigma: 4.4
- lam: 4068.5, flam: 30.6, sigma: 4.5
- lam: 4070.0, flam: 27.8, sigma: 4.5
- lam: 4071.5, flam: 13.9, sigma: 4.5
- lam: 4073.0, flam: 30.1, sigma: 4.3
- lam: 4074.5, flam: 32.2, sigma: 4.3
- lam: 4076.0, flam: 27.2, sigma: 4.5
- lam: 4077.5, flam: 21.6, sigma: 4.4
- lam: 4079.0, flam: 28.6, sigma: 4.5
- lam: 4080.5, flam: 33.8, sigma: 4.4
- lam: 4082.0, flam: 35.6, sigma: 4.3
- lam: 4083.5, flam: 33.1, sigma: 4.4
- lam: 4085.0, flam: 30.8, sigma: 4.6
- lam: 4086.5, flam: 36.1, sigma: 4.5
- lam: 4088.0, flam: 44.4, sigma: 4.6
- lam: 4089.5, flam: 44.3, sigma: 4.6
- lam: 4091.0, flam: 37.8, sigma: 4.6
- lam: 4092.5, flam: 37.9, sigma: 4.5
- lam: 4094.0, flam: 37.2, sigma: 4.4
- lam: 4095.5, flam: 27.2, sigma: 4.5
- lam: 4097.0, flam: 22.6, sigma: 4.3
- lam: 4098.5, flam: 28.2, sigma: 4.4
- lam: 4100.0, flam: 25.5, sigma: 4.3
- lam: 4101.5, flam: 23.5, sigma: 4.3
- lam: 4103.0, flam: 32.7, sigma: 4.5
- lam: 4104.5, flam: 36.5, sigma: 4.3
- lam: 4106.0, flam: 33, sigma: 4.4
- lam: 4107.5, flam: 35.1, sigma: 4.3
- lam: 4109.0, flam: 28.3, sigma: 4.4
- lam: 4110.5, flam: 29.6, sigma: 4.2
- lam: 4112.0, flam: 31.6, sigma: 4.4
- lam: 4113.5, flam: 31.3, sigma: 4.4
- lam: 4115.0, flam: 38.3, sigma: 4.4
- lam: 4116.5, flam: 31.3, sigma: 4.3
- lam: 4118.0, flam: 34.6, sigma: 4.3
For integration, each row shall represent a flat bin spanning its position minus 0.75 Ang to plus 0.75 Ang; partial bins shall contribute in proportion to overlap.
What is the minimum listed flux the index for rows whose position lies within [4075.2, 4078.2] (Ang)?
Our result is 21.6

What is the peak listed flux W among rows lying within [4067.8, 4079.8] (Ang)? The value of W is 32.2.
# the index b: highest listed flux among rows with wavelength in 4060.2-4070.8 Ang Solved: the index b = 34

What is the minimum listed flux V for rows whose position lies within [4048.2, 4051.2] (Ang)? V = 26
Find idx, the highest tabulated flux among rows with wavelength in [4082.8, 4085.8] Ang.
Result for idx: 33.1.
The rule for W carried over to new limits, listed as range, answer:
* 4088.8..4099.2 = 44.3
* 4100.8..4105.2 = 36.5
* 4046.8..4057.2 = 37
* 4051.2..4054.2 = 34.6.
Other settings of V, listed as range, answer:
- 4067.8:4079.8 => 13.9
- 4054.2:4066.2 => 17.3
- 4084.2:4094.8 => 30.8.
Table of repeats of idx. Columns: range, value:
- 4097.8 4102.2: 28.2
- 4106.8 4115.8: 38.3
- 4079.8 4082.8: 35.6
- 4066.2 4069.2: 30.6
